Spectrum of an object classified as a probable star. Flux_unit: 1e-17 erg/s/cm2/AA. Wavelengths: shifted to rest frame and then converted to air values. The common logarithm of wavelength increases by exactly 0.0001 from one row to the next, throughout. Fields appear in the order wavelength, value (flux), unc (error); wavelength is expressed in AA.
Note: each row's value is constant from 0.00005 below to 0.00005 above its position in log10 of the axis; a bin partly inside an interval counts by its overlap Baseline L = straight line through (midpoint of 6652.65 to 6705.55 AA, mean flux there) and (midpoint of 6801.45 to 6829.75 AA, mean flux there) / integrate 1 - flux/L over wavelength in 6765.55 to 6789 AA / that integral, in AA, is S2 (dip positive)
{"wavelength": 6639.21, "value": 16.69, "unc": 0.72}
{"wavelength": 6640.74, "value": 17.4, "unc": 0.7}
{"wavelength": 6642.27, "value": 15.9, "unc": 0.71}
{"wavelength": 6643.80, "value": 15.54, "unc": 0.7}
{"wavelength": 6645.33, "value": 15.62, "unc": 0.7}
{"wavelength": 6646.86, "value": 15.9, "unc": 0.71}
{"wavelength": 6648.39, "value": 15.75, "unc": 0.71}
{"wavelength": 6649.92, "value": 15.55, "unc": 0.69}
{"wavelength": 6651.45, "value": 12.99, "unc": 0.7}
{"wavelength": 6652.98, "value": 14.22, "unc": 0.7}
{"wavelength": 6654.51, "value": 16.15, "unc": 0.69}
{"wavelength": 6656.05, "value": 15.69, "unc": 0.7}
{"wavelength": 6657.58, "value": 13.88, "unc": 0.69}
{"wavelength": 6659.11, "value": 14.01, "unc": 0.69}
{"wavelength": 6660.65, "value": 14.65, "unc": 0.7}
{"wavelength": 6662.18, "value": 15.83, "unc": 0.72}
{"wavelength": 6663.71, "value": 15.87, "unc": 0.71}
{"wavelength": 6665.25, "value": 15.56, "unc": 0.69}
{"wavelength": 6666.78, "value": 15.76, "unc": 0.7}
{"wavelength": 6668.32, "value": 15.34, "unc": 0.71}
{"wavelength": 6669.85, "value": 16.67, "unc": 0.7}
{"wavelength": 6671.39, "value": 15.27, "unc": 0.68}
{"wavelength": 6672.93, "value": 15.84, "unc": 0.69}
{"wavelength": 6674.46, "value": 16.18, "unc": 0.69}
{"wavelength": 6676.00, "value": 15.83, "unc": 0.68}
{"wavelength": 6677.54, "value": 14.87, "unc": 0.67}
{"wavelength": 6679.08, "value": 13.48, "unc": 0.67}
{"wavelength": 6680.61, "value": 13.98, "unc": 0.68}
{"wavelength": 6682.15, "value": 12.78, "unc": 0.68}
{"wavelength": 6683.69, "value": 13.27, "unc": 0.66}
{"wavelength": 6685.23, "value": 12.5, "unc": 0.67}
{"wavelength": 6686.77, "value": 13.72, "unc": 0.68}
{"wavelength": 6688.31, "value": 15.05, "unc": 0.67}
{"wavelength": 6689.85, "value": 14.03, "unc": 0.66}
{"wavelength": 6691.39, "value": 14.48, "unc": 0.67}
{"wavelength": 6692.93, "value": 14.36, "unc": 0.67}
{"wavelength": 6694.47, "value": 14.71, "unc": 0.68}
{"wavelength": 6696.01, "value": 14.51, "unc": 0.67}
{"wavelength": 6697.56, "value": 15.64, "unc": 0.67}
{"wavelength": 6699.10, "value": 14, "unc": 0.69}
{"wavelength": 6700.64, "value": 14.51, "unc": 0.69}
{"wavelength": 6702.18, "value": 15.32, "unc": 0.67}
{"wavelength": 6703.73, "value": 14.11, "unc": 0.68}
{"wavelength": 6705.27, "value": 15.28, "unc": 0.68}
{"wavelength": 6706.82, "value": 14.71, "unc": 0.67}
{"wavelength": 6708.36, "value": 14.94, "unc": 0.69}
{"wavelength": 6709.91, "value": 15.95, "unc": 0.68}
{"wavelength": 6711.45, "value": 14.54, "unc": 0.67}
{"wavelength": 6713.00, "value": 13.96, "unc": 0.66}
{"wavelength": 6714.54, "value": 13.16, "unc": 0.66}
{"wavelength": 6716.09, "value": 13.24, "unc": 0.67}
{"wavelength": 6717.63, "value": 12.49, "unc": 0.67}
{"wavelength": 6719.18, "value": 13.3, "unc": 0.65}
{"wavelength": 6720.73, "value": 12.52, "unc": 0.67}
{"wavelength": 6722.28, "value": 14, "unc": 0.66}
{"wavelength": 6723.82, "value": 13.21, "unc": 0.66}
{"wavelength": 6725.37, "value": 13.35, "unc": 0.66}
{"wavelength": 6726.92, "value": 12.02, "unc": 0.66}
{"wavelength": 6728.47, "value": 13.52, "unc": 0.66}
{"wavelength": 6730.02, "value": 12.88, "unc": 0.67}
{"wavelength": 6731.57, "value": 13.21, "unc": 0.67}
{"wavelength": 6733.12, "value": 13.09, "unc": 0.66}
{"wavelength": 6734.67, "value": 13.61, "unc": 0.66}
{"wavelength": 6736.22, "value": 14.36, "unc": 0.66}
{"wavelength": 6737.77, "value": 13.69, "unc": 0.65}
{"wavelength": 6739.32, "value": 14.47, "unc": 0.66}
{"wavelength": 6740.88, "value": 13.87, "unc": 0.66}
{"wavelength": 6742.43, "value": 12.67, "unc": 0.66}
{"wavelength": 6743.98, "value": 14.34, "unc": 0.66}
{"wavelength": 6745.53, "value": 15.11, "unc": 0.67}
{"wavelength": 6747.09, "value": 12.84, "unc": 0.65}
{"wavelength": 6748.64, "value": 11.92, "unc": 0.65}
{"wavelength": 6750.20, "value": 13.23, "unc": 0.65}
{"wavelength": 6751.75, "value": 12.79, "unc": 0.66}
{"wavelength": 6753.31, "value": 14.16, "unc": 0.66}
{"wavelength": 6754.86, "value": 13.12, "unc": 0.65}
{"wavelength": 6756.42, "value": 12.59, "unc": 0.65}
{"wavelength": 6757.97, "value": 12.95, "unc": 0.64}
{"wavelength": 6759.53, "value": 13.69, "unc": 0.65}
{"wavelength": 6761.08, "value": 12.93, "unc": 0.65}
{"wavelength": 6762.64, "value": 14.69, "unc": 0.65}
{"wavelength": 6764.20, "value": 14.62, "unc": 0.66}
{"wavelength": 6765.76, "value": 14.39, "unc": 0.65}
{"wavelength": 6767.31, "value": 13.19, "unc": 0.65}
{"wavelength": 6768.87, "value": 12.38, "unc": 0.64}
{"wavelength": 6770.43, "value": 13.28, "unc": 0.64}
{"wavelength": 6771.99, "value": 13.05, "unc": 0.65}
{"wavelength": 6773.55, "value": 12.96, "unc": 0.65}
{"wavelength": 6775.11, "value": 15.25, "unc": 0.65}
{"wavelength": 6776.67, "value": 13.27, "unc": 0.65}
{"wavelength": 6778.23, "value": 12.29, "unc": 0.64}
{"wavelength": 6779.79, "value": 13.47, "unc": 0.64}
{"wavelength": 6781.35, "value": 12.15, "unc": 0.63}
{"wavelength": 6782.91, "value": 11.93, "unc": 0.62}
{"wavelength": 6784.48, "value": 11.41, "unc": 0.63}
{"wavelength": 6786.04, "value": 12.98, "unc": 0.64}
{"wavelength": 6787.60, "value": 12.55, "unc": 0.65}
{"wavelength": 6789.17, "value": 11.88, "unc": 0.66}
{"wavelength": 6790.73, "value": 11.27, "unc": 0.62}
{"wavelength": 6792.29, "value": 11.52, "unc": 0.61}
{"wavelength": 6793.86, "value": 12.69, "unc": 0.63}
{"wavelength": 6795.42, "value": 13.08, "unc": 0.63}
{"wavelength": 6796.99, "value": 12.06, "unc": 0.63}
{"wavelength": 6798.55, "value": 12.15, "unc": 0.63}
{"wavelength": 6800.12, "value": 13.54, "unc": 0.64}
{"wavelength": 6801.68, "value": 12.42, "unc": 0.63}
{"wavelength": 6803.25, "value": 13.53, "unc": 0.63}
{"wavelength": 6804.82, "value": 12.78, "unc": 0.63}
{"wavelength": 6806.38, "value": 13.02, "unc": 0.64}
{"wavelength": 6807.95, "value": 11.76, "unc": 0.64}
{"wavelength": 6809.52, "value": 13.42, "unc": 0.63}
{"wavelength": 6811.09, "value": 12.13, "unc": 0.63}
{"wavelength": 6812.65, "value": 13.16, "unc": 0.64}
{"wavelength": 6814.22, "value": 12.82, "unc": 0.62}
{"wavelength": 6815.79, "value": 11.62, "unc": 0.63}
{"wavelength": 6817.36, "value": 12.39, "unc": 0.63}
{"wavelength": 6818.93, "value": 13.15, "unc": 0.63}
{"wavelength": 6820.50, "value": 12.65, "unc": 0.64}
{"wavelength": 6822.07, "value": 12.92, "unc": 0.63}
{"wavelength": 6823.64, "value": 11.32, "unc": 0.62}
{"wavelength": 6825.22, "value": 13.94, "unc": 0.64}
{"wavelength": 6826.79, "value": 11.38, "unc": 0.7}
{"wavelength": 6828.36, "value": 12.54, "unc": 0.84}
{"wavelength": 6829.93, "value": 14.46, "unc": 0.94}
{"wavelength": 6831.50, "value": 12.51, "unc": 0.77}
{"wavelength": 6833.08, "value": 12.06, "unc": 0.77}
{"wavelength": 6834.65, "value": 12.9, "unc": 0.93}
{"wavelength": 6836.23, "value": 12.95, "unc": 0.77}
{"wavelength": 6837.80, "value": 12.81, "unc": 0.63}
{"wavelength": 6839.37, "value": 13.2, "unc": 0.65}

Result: 0.6 AA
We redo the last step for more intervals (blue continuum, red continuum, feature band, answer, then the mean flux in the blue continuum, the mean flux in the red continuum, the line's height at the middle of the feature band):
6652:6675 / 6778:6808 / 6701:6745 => 0.7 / 15.4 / 12.4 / 14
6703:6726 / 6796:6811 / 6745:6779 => -0.3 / 13.9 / 12.7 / 13.3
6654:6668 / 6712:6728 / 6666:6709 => -1.2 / 15.2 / 13.2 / 14.3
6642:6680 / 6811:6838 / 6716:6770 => 2.2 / 15.3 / 12.7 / 14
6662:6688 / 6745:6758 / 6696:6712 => -0.8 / 14.8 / 13.2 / 14.2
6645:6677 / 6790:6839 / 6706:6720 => 0.4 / 15.4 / 12.6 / 14.4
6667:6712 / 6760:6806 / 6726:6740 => 0.4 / 14.7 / 12.9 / 13.9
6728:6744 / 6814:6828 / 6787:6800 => 0.6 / 13.6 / 12.4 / 12.8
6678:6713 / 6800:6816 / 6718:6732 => 0.8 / 14.4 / 12.8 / 13.9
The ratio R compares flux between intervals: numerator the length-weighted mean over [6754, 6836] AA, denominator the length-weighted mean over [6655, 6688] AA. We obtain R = 0.9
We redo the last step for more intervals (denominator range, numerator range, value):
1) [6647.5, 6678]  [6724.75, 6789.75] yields 0.87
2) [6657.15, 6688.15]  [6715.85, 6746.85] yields 0.91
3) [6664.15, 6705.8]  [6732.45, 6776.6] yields 0.92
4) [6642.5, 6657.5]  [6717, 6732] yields 0.86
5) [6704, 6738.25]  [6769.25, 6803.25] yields 0.92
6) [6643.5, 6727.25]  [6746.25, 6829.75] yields 0.88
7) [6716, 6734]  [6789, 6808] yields 0.96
